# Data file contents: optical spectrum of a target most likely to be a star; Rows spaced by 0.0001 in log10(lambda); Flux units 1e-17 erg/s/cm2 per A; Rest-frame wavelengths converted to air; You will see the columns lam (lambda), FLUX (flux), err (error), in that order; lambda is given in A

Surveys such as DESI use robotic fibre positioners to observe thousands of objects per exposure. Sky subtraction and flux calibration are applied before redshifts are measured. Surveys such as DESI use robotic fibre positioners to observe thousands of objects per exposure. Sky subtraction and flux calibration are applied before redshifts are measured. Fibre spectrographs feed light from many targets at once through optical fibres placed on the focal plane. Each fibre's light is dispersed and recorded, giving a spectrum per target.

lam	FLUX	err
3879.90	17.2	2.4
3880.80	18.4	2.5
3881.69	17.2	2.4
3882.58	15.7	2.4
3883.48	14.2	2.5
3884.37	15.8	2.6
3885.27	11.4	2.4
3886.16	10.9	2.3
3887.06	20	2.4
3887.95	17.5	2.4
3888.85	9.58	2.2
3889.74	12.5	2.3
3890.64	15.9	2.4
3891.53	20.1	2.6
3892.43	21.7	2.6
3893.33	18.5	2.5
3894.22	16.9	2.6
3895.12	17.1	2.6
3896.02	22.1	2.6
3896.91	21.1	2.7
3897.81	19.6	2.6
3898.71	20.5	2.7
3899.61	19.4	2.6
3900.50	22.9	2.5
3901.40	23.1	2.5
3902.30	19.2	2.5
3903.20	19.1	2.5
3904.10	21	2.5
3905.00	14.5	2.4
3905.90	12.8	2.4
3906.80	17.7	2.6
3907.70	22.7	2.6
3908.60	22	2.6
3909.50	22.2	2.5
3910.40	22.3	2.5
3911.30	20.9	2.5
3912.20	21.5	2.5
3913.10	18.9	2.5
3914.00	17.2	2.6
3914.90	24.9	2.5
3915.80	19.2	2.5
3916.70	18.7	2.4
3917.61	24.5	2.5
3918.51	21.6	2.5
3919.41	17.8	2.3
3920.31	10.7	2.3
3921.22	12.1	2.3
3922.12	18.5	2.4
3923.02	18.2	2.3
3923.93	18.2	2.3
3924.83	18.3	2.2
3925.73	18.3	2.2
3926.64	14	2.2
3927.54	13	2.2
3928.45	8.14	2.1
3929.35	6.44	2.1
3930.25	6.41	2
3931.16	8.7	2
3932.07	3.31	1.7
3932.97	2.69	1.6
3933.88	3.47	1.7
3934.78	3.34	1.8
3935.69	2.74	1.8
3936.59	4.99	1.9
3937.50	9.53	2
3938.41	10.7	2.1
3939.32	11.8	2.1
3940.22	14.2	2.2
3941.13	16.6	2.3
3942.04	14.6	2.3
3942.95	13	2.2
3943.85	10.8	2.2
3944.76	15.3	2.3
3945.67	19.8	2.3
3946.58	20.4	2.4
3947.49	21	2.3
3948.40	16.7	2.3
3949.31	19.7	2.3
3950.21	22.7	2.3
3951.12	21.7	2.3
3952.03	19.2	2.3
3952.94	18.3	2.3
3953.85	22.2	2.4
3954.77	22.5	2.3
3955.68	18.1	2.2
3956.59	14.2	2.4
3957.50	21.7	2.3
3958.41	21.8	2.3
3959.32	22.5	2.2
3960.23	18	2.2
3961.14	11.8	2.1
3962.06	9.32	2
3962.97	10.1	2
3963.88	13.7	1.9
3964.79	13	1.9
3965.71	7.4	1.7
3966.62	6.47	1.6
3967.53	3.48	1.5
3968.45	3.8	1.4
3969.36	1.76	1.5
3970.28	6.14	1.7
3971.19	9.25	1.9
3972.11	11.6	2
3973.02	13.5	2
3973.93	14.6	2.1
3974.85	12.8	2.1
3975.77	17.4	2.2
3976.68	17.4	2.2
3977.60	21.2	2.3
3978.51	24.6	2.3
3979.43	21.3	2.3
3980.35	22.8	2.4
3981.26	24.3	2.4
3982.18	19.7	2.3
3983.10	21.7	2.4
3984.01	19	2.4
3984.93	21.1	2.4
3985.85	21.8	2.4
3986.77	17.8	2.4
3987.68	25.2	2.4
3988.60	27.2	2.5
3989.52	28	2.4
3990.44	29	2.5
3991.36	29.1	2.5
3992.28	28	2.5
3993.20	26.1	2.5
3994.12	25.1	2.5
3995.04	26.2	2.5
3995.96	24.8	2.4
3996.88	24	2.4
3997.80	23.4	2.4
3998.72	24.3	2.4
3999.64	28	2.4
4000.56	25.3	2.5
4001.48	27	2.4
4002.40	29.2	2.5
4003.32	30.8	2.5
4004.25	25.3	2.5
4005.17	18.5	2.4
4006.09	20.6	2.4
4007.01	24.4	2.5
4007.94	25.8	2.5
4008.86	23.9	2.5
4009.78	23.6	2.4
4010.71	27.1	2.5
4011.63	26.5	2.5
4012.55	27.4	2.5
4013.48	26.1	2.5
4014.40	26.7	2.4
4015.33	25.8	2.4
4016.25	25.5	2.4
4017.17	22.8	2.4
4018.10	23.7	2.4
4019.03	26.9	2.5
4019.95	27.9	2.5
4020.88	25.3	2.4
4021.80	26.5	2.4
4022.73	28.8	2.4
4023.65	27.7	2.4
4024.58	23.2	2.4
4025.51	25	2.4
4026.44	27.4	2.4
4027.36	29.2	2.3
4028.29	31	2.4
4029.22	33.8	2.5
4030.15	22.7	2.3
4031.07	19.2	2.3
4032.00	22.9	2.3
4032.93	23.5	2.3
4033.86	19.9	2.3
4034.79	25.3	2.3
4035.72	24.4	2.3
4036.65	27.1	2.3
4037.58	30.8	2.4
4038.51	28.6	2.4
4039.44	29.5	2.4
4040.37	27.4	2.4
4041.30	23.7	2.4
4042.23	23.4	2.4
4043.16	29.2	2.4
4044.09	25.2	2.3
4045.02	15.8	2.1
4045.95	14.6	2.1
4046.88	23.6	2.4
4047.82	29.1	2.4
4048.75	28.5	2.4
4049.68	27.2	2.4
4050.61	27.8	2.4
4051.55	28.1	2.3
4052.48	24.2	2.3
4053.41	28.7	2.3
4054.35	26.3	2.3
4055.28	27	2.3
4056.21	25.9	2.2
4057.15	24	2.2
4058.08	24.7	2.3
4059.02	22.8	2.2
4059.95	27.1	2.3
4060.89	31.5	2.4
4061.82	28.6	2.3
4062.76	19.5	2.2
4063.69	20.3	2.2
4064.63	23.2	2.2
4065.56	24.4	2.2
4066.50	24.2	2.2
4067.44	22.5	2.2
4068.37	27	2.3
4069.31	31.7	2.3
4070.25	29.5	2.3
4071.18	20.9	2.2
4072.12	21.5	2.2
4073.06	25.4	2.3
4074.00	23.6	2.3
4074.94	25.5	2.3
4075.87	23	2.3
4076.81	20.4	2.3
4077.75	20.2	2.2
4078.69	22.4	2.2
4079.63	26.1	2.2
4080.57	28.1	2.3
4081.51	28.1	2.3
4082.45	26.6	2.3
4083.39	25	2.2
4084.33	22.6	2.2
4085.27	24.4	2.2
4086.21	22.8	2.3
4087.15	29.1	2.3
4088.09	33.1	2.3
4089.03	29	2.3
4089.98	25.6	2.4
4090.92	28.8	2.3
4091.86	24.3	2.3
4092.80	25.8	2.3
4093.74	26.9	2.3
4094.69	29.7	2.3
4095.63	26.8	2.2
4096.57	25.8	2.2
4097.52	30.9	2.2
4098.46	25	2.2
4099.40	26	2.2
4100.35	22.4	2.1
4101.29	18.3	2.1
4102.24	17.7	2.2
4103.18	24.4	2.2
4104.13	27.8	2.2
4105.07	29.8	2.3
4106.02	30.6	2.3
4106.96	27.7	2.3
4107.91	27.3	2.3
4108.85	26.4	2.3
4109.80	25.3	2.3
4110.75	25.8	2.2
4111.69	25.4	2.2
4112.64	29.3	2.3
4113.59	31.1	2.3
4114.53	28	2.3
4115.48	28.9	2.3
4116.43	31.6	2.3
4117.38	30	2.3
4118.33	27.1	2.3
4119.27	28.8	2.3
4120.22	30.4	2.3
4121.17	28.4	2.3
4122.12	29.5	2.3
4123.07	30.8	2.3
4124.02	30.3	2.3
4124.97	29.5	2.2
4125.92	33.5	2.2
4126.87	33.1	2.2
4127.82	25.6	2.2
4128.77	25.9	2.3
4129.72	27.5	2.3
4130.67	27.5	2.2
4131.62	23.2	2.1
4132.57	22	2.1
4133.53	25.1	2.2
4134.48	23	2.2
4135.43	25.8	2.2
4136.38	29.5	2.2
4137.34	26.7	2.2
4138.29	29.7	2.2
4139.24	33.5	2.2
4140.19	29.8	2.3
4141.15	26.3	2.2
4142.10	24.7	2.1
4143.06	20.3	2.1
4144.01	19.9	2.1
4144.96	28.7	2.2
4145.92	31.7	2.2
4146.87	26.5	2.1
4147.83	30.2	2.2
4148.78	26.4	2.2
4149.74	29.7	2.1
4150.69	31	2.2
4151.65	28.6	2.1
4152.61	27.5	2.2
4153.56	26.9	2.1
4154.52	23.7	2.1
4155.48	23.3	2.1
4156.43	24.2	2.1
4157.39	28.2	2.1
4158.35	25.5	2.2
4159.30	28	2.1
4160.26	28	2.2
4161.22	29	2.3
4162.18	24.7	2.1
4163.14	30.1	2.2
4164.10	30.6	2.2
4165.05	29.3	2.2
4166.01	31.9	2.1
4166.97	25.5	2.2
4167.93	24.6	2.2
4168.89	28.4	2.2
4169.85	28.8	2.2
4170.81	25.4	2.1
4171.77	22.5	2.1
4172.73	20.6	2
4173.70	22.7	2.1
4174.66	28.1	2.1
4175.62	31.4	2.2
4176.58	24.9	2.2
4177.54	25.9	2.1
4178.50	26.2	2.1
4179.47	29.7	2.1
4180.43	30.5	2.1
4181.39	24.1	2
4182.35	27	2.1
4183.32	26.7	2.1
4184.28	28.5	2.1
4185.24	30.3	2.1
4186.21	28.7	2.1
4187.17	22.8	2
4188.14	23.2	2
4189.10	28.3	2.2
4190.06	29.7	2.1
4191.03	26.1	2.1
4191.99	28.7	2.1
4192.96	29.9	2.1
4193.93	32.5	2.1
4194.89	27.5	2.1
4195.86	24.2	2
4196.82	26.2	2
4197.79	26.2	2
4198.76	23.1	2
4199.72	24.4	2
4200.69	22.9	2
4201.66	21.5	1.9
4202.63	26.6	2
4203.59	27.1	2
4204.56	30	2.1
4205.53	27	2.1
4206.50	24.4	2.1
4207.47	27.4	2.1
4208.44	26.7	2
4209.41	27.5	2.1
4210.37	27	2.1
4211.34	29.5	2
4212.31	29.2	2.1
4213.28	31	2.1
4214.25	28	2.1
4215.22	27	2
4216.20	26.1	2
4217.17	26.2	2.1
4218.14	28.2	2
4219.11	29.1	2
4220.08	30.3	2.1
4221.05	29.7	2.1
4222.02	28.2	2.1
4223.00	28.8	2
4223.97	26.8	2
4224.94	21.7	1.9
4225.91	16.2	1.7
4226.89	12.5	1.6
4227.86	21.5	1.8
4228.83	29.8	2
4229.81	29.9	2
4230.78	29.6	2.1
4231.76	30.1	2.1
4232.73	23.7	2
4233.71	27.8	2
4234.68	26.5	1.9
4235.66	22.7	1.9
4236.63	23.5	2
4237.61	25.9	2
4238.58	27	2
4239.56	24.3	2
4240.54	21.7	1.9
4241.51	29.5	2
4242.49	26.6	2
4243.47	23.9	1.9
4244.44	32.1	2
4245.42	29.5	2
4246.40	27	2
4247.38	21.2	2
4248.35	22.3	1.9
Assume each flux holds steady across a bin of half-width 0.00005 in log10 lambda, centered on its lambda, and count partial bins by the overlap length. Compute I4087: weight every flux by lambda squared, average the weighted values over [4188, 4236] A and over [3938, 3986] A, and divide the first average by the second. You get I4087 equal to 1.9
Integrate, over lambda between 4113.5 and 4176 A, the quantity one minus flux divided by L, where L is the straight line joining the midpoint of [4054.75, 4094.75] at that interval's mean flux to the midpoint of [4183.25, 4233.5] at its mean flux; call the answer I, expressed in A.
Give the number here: -3.5 A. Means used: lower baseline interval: 25.4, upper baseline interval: 26.7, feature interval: 27.5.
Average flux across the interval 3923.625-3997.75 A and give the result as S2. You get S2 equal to 16.1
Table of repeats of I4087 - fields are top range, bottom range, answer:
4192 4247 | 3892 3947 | 1.94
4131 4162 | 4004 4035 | 1.13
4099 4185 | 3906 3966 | 1.94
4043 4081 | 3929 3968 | 1.96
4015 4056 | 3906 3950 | 1.82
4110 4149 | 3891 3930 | 1.68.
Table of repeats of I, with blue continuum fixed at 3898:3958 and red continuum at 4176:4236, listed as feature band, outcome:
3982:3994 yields -3.7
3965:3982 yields 4.3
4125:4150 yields -3.2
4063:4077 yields -1.7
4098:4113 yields -1.7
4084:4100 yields -3.2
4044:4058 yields -2.8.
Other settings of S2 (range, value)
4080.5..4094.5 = 26.7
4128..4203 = 26.8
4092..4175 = 27.1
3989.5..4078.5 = 25.5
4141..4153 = 27.1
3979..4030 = 25.4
